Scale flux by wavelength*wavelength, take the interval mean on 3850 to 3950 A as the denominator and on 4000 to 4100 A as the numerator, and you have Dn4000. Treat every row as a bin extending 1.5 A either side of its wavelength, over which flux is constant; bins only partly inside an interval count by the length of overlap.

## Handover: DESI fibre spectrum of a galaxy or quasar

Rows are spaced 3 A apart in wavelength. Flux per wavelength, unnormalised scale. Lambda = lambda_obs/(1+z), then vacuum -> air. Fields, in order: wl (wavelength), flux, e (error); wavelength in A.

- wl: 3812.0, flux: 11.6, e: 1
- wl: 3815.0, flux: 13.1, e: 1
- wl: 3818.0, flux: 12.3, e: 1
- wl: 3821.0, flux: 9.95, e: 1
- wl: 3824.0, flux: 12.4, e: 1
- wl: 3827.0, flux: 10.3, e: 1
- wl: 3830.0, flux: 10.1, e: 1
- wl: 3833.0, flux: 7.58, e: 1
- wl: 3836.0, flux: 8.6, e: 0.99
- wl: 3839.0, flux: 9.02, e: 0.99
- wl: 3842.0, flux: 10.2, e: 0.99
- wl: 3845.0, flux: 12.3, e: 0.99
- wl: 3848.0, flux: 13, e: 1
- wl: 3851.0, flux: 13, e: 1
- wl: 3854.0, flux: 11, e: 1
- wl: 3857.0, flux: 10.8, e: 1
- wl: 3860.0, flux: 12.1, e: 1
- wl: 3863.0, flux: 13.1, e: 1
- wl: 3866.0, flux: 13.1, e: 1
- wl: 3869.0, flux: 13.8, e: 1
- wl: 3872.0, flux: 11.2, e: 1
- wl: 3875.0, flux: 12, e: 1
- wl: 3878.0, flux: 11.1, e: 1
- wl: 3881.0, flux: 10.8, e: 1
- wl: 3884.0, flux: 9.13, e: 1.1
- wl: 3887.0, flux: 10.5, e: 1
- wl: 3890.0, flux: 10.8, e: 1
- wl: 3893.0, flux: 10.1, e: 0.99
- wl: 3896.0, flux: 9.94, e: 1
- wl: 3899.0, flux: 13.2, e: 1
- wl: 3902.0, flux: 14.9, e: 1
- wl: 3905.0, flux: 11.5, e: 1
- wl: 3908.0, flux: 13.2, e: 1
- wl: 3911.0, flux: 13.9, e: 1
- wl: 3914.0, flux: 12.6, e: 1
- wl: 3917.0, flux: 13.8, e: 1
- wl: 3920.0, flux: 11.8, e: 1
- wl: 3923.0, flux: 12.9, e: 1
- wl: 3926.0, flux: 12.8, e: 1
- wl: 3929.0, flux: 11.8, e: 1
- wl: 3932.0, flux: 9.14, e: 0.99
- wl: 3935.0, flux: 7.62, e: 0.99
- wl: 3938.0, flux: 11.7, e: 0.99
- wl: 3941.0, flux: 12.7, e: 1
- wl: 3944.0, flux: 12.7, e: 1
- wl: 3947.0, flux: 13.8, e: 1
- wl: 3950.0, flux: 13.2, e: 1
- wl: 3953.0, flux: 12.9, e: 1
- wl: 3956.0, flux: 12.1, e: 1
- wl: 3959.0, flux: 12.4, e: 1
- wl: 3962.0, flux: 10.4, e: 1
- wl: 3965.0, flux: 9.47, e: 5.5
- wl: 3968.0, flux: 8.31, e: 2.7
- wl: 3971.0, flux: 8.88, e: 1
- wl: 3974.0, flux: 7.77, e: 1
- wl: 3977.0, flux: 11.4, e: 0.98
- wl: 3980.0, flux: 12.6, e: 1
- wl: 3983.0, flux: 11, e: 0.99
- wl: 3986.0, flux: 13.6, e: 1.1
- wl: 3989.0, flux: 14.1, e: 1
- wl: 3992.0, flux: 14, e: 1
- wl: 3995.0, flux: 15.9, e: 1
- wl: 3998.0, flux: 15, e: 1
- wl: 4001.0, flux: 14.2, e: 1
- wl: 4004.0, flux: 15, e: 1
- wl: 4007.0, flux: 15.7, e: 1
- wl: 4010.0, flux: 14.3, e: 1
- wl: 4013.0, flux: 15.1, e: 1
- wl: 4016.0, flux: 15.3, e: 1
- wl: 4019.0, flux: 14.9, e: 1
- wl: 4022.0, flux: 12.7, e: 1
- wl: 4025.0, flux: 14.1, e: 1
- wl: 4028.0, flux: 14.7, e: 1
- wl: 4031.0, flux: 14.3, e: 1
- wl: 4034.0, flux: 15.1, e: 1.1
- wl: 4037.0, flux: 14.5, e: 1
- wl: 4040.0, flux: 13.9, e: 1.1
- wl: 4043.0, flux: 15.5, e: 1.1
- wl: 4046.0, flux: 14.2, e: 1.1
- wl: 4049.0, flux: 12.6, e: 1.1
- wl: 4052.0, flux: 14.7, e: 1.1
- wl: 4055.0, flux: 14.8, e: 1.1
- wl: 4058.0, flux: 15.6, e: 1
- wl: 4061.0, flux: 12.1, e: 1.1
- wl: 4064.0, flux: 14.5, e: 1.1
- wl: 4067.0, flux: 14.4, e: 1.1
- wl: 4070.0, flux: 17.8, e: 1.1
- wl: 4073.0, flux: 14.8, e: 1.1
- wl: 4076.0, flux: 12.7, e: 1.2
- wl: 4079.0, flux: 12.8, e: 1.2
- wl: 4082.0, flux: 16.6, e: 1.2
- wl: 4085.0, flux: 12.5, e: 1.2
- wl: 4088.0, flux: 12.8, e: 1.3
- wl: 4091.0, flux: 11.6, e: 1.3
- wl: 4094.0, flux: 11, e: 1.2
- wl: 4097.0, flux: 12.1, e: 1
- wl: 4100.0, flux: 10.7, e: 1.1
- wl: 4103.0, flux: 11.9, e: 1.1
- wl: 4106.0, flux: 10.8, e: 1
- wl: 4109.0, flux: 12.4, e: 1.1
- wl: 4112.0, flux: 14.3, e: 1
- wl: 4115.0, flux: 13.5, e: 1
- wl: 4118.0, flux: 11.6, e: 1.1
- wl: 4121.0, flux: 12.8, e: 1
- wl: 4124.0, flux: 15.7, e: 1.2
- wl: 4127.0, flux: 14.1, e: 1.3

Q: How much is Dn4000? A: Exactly 1.28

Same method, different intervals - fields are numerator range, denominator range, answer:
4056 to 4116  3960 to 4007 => 1.14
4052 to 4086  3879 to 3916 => 1.34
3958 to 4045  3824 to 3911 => 1.25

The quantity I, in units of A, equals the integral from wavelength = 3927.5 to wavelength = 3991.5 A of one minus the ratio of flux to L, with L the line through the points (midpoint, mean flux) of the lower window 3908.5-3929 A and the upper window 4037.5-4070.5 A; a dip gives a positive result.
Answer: 9.6 A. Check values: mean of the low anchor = 12.9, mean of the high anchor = 14.5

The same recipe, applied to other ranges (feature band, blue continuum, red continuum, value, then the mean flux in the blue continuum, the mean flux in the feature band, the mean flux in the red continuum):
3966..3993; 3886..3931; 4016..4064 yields 4.3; 12.2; 11.2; 14.3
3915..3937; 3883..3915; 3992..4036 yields 1.8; 11.8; 11.4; 14.7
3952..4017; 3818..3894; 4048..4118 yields -1.7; 11.1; 12.7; 13.3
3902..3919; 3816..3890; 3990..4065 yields -1.2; 11.1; 13.1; 14.5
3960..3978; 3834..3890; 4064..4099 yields 4.4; 11.3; 9.4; 13.6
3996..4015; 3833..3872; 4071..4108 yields -4.2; 11.5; 14.9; 12.6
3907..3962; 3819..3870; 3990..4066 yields 2.5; 11.2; 12.2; 14.5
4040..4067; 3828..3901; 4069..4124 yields -3.5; 11.1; 14.2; 13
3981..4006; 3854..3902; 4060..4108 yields -3.4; 11.5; 14.1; 13.1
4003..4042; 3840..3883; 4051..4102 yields -4.2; 11.9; 14.6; 13.6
